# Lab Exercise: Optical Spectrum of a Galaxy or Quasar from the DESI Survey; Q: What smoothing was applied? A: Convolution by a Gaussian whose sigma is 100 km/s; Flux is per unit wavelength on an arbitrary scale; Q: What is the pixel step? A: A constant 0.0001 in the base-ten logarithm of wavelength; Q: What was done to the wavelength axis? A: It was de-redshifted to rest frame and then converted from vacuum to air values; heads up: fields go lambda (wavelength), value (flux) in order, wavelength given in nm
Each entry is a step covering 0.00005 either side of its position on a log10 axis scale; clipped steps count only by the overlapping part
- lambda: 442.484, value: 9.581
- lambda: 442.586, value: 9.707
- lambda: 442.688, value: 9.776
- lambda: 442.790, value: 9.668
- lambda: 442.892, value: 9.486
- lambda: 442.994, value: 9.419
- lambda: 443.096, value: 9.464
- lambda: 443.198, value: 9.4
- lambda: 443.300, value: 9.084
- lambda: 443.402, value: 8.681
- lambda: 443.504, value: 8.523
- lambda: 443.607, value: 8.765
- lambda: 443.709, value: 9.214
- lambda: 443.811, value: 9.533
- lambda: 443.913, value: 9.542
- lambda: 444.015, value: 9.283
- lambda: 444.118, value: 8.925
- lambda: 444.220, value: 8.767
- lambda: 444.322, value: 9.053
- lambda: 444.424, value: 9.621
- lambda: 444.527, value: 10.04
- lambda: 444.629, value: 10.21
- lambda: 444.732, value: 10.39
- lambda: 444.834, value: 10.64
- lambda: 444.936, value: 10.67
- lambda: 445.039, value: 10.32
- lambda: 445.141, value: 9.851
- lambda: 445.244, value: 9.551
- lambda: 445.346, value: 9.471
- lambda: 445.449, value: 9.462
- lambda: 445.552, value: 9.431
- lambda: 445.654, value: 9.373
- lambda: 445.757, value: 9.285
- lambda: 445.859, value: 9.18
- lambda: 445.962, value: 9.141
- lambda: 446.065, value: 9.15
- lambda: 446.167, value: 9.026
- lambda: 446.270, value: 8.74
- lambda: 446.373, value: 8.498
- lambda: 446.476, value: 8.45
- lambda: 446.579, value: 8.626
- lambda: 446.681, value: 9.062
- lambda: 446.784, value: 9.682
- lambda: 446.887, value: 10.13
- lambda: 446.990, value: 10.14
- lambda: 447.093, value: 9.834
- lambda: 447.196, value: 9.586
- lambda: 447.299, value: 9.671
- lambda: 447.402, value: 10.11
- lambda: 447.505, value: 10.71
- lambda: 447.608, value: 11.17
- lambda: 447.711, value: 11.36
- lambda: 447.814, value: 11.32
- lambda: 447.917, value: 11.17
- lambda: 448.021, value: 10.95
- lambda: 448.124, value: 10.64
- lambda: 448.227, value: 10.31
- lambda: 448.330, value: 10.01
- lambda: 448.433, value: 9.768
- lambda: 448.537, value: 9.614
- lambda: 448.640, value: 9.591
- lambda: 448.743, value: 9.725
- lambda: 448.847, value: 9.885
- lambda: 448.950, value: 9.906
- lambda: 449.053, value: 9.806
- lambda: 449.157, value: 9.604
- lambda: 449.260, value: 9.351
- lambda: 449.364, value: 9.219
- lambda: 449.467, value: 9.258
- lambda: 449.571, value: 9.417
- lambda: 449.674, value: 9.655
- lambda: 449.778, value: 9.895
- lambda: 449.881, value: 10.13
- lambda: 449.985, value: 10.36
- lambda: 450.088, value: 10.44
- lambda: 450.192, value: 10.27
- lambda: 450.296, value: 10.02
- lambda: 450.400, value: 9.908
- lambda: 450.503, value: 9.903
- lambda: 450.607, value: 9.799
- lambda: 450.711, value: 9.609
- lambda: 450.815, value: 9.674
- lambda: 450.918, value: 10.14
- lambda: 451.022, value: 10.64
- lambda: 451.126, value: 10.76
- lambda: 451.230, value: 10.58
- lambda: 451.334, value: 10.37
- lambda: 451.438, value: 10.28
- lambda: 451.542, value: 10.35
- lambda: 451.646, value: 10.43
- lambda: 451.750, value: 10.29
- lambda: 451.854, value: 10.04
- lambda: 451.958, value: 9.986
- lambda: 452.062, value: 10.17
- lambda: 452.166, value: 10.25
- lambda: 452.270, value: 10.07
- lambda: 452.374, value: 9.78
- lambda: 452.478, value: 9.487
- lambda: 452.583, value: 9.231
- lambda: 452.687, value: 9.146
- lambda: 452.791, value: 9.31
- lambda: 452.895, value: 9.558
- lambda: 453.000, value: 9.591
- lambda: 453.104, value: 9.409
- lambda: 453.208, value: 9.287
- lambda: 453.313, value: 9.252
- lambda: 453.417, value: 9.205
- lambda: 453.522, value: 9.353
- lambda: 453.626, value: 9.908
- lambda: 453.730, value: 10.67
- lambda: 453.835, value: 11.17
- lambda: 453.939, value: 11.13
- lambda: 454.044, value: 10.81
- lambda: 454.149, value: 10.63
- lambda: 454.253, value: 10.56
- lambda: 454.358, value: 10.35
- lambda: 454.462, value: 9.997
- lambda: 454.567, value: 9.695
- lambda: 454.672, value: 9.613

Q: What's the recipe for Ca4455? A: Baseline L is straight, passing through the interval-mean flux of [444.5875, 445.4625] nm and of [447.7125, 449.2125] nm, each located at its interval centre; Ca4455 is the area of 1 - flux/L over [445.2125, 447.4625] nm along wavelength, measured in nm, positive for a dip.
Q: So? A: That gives 0.17 nm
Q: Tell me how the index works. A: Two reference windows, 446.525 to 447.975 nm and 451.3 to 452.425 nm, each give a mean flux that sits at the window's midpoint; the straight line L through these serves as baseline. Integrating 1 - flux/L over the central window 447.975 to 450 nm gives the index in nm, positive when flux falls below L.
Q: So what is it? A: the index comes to 0.07 nm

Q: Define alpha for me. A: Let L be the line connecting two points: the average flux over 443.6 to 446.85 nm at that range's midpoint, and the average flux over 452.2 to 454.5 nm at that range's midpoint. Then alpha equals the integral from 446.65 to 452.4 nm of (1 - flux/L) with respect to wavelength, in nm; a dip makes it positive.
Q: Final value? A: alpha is -0.25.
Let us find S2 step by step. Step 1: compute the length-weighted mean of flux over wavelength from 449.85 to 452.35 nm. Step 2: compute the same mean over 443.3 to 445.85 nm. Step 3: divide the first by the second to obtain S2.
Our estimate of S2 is 1.1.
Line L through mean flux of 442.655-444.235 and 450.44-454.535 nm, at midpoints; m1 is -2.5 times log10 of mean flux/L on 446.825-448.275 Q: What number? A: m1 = -0.10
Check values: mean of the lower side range 9.22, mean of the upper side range 10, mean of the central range 10.5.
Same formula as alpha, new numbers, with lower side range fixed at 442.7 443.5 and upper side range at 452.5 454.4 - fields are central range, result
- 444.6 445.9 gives -0.057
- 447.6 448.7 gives -0.105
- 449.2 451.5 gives -0.062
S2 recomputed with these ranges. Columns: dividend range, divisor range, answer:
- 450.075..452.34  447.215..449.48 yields 1.00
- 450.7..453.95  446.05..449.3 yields 1.01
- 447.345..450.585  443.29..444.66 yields 1.10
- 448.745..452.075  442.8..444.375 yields 1.09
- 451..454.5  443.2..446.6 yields 1.08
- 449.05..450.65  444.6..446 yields 1.00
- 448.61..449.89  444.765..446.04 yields 0.99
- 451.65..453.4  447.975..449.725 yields 0.99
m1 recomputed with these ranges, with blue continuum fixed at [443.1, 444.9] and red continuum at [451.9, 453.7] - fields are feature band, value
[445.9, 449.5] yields -0.04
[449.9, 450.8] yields -0.05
